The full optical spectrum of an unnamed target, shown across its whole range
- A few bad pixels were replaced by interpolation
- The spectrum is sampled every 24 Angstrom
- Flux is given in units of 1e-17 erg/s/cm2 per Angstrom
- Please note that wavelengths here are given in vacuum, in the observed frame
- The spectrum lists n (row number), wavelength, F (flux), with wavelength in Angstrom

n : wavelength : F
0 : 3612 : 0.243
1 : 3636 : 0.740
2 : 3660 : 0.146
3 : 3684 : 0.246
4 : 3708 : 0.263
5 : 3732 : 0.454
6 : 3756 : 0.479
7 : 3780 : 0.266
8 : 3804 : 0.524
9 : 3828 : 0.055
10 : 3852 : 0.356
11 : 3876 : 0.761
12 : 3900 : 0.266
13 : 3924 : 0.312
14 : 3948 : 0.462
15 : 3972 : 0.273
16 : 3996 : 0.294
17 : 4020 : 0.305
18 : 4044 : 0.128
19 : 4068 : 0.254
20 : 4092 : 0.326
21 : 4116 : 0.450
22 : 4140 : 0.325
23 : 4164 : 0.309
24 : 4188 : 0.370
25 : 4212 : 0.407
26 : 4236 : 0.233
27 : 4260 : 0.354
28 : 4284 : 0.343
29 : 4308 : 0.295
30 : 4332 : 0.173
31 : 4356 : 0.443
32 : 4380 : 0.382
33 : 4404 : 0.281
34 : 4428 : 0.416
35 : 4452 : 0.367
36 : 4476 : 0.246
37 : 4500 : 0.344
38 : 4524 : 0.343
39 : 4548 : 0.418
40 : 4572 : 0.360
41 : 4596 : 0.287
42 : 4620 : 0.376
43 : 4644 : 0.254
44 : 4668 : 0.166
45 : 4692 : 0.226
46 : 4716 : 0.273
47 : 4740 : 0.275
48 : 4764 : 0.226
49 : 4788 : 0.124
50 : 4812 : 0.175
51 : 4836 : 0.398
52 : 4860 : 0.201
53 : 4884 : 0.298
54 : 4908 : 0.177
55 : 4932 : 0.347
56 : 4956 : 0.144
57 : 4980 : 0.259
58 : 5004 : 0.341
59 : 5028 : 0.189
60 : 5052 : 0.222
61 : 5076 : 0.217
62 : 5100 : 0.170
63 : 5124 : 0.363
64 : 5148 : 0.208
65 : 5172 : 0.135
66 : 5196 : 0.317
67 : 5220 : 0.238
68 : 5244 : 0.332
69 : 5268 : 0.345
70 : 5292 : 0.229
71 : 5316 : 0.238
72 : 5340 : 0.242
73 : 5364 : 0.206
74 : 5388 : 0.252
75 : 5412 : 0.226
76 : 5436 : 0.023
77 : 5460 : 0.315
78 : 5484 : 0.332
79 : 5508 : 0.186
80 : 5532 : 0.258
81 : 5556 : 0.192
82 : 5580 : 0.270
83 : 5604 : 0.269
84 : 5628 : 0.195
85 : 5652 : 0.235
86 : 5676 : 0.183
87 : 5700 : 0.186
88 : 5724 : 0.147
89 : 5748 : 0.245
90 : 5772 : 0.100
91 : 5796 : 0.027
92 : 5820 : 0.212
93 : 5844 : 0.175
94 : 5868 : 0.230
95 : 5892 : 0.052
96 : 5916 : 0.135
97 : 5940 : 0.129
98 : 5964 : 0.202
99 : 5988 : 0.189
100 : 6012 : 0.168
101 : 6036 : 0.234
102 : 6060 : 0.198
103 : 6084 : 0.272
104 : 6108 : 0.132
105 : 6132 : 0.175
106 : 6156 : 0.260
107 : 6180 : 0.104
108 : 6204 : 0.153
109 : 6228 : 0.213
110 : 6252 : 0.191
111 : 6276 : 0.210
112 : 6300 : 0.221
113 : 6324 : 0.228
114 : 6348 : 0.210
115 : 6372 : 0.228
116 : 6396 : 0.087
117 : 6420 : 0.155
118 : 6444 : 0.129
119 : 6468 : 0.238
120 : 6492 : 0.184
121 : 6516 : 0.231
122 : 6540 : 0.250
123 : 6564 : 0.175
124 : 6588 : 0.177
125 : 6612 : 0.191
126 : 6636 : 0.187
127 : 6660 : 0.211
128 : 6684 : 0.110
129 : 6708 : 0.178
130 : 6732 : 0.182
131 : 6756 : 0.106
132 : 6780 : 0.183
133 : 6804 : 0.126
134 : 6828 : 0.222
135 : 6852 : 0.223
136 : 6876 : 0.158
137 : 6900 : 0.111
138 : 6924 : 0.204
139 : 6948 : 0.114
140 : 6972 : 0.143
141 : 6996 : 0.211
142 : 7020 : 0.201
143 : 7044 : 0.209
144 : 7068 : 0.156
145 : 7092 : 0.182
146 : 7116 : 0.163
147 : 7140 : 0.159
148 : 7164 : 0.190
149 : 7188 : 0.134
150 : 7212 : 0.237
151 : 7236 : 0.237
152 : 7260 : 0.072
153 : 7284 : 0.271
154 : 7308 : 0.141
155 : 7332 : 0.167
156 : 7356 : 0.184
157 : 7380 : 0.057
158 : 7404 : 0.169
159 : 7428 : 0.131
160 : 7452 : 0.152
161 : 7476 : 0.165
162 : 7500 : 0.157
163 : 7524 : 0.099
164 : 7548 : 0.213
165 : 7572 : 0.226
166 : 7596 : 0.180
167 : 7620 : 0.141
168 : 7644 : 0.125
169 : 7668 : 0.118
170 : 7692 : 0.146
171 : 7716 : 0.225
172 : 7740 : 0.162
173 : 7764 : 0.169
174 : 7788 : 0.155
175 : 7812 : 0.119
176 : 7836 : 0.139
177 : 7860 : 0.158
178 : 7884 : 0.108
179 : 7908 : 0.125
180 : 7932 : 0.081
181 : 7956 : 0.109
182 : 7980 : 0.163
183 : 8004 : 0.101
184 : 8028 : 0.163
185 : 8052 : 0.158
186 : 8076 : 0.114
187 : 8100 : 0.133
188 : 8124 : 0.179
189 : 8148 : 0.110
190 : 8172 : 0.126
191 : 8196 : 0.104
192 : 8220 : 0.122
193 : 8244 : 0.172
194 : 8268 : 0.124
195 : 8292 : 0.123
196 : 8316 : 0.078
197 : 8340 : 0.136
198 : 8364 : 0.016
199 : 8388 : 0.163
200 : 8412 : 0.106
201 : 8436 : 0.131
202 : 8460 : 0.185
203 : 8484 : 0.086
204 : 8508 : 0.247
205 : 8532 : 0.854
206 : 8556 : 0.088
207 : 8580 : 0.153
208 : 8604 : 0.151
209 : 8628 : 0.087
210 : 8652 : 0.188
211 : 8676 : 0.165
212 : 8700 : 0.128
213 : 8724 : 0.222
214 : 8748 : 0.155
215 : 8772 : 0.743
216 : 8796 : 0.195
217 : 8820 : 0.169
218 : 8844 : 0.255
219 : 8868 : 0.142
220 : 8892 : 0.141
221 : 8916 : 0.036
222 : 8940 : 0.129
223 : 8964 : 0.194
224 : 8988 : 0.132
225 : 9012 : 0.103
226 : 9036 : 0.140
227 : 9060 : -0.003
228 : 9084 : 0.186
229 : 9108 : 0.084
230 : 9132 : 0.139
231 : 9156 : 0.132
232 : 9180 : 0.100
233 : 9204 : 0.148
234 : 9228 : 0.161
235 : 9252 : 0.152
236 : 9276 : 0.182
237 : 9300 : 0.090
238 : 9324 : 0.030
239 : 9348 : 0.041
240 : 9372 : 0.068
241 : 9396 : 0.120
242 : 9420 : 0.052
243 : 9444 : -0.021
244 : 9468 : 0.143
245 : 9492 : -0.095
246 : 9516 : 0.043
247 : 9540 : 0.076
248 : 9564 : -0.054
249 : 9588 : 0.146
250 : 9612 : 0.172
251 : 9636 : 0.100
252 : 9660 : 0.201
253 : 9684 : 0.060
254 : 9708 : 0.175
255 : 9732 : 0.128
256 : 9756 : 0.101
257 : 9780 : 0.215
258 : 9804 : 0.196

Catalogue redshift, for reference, 1.287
